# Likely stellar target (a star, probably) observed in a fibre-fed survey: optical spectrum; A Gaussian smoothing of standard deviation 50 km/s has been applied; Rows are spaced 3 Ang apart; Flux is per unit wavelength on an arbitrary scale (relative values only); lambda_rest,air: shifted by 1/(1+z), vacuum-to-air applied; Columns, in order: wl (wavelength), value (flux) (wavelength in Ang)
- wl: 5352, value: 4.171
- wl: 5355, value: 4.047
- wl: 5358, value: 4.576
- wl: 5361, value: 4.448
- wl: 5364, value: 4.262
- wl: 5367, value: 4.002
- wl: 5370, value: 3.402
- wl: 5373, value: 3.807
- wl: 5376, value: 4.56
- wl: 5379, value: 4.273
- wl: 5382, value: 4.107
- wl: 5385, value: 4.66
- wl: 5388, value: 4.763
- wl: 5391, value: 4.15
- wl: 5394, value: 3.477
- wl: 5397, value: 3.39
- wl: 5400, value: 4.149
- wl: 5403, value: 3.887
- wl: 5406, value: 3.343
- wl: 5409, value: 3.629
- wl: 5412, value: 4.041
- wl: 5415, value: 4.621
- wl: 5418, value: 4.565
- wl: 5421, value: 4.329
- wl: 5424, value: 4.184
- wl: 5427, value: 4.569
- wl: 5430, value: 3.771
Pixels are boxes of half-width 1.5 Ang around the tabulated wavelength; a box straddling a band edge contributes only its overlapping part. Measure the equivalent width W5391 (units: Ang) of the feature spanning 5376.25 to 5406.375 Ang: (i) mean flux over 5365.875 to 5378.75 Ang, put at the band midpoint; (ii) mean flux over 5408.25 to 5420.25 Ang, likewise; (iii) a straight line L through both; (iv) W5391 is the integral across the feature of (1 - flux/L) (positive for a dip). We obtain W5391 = 0.2 Ang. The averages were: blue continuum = 3.97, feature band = 4.07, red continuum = 4.26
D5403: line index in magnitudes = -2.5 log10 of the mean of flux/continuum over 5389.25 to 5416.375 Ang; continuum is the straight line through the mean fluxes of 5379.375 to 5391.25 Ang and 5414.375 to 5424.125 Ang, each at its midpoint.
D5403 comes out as 0.15 mag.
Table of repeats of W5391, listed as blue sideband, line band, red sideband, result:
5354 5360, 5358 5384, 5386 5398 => 0.4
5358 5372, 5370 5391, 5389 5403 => -1.7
